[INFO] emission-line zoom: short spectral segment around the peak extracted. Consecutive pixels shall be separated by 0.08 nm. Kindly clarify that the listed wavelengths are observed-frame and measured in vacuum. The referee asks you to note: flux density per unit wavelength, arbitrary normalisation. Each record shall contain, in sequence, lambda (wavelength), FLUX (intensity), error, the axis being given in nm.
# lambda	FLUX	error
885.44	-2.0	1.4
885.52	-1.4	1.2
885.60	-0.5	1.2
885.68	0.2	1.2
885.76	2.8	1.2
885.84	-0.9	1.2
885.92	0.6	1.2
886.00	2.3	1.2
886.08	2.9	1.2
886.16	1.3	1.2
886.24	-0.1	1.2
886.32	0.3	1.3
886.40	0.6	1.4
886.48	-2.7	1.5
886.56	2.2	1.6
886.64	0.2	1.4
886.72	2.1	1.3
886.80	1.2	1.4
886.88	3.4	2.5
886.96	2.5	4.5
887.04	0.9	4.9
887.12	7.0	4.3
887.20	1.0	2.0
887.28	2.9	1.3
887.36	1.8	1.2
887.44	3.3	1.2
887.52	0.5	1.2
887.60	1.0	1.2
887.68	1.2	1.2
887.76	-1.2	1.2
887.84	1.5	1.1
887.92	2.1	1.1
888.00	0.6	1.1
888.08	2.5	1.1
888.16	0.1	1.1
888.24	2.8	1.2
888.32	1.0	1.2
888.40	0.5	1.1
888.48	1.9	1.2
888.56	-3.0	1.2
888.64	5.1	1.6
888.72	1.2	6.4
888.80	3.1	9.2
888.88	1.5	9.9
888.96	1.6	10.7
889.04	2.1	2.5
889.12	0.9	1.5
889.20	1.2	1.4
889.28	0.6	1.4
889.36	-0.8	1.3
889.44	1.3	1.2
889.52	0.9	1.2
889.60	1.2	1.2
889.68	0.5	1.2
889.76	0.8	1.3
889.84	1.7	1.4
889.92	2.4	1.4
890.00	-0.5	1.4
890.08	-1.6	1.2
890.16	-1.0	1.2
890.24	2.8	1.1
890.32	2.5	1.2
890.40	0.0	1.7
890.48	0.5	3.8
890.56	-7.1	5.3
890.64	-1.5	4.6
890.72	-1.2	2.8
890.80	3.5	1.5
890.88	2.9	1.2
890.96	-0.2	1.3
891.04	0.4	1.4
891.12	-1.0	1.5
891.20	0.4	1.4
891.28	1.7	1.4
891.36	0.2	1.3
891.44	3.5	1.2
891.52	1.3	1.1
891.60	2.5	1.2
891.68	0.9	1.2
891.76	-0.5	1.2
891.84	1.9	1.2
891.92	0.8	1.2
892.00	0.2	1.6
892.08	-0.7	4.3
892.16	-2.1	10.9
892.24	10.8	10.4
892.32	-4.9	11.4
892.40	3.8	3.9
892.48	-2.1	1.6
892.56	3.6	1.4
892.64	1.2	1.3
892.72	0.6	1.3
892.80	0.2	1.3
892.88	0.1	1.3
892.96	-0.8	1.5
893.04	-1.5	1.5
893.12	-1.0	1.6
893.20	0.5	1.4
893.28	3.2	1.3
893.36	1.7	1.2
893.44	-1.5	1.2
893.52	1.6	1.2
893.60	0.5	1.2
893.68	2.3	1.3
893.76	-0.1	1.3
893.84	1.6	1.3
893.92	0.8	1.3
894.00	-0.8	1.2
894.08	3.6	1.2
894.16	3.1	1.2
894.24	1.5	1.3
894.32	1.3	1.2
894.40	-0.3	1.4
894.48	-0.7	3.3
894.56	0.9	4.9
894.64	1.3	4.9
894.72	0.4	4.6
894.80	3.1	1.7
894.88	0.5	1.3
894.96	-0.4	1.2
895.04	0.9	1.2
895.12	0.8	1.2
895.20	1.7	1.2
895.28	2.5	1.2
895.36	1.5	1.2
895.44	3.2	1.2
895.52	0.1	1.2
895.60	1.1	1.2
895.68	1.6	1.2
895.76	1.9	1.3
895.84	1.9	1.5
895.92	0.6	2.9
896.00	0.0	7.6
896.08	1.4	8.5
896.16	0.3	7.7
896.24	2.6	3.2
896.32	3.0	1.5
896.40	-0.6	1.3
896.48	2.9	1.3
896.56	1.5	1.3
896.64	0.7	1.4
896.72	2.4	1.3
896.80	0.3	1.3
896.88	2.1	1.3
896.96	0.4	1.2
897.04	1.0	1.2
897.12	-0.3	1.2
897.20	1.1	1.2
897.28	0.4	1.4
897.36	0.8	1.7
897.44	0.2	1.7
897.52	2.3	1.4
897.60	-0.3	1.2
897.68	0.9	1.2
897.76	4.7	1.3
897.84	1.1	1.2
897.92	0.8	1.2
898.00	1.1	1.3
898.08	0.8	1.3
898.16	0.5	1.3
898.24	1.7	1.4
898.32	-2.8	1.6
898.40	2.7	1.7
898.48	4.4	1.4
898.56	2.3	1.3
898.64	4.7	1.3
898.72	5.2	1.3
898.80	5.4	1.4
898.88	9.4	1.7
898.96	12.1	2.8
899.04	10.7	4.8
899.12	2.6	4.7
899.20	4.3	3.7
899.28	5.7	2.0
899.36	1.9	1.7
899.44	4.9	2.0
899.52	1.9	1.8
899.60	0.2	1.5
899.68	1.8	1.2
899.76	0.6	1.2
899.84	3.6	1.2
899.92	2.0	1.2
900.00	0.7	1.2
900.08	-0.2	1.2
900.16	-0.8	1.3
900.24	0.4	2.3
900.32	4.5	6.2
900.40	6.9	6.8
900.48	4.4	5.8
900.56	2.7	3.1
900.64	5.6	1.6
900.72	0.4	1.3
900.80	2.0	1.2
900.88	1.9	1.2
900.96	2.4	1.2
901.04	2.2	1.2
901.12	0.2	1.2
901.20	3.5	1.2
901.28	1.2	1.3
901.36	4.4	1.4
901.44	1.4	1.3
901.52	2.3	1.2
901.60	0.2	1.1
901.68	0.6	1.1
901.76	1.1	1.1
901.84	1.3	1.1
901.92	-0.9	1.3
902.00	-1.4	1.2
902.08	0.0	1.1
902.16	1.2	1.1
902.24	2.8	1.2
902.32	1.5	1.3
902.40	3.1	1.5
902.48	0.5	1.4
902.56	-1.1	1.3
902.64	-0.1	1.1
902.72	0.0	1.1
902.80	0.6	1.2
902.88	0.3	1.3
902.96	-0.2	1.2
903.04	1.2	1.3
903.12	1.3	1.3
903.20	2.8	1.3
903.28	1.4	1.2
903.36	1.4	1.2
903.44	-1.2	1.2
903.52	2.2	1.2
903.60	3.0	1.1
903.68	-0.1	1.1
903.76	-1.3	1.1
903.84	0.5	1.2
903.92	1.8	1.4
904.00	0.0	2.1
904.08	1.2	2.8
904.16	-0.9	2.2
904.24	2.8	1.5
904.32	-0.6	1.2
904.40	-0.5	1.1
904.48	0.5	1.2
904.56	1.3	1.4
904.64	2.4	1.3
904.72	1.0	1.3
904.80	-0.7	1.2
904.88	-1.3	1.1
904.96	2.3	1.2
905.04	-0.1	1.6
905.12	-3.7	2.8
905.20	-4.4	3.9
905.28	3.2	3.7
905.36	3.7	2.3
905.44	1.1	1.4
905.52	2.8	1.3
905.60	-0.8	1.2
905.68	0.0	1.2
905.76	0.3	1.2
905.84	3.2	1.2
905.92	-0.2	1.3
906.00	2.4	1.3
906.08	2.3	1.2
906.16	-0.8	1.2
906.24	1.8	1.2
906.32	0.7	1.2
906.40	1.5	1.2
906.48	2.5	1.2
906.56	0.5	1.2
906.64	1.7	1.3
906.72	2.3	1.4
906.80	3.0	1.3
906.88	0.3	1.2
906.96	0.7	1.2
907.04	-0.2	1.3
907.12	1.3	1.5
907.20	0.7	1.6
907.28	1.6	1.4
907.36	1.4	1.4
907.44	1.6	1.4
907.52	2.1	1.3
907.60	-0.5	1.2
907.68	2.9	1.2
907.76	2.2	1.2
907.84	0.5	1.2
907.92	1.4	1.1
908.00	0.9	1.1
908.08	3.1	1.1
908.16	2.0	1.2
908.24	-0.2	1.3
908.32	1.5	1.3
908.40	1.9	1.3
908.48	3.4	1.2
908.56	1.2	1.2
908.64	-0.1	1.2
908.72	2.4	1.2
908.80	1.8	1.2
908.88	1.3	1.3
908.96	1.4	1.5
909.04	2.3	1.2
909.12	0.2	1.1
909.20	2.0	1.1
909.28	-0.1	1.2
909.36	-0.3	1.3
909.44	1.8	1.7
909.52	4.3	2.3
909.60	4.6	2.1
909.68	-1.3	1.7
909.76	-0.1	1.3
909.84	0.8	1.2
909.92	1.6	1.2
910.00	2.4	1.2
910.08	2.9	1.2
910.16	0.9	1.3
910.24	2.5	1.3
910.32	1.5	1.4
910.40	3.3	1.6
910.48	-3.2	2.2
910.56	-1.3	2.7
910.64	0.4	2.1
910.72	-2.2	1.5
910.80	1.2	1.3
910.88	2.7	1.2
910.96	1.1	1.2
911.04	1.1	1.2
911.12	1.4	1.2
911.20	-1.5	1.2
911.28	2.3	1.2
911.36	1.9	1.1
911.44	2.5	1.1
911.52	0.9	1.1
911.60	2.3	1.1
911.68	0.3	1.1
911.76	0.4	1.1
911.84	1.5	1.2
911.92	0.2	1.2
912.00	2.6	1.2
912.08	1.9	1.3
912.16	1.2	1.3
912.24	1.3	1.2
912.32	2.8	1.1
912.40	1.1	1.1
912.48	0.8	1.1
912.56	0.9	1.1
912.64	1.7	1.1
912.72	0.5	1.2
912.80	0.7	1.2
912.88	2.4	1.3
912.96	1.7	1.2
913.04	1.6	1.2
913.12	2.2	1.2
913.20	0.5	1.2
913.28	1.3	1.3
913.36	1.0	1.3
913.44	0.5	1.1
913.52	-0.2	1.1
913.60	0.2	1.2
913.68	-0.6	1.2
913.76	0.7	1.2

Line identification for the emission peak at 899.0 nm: H-beta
